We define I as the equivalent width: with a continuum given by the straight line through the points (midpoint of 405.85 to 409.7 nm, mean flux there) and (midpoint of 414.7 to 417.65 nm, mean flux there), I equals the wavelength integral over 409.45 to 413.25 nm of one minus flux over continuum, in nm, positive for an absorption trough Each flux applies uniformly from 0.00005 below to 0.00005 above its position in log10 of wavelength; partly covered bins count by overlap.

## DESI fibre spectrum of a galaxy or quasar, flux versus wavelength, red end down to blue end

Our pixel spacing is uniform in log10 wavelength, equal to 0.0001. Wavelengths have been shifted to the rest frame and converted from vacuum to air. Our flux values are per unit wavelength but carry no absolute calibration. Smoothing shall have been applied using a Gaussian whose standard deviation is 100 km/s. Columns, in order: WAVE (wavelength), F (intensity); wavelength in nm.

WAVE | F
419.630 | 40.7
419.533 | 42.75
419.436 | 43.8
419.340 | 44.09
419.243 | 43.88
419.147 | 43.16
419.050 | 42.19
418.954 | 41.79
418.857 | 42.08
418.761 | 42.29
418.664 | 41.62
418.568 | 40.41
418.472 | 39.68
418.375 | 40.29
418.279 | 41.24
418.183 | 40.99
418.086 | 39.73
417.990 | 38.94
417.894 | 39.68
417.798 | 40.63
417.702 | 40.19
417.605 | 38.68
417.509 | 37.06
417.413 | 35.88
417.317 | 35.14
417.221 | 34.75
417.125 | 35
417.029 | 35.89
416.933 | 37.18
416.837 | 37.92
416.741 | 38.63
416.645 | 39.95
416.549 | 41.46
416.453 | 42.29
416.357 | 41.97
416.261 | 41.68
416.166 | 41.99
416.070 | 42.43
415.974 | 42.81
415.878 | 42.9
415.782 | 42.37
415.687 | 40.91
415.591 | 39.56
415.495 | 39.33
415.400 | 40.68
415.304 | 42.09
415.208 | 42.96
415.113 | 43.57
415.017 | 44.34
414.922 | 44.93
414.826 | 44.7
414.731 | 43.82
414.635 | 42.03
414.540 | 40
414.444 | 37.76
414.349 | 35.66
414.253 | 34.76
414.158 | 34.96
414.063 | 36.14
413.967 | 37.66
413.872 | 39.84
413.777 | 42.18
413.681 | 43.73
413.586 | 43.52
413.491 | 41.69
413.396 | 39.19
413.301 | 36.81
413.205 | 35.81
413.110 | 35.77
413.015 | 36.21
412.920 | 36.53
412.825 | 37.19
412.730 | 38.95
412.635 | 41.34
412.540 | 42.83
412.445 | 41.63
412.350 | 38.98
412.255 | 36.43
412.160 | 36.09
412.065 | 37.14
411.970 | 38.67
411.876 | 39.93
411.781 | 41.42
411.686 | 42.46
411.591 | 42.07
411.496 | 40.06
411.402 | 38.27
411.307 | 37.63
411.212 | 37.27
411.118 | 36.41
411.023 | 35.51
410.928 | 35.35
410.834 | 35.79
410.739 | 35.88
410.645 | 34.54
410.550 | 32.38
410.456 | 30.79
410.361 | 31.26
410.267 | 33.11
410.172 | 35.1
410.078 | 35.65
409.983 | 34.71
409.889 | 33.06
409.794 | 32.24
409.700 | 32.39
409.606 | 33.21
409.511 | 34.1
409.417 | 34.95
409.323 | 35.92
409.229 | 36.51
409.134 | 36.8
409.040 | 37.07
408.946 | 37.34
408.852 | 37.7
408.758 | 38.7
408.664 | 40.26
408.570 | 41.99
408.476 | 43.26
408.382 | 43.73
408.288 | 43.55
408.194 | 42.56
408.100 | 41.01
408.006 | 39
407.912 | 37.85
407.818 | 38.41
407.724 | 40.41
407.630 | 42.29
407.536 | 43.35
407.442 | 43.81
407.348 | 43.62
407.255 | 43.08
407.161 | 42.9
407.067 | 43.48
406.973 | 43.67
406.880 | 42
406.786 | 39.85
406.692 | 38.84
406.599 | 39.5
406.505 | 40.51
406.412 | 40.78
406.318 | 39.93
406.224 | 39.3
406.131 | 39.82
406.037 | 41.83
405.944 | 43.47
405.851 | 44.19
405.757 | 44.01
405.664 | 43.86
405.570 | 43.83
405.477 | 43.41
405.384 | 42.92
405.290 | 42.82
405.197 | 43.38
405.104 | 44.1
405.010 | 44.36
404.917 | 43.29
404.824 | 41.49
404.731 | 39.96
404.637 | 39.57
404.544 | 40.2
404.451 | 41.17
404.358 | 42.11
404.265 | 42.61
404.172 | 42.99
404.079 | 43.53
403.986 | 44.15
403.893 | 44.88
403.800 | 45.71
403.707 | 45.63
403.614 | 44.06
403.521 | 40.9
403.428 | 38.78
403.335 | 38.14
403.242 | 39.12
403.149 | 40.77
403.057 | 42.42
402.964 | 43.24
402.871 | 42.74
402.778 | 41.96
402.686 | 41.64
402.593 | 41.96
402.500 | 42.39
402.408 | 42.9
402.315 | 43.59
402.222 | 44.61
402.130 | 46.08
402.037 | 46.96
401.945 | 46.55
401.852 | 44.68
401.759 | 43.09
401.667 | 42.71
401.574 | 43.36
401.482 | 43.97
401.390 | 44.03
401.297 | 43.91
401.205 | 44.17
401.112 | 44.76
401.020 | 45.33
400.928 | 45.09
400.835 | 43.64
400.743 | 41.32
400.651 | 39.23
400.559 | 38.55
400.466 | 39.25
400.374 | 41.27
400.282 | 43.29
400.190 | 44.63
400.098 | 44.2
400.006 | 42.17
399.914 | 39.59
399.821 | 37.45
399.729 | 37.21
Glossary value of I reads 0.34 nm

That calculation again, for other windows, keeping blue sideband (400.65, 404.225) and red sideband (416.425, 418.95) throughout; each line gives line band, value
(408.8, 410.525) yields 0.28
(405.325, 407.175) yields 0.01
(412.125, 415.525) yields 0.04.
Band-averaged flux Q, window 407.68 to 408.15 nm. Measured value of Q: 39.3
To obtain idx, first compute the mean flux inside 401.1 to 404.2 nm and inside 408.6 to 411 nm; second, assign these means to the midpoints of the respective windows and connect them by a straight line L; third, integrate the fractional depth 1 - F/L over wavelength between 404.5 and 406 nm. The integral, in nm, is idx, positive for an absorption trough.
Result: -0.10 nm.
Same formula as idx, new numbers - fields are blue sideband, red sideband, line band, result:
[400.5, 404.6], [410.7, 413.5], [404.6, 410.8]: 0.147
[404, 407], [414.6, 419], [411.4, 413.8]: 0.097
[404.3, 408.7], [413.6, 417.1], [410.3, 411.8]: 0.169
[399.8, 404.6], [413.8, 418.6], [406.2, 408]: 0.023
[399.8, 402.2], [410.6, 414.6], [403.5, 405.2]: -0.045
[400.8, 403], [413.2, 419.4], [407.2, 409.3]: 0.089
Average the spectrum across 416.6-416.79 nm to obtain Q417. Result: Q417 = 39.3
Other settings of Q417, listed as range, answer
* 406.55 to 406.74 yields 39.2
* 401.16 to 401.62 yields 44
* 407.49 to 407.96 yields 40.4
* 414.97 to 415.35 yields 43.2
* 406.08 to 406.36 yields 39.6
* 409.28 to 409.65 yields 34.5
